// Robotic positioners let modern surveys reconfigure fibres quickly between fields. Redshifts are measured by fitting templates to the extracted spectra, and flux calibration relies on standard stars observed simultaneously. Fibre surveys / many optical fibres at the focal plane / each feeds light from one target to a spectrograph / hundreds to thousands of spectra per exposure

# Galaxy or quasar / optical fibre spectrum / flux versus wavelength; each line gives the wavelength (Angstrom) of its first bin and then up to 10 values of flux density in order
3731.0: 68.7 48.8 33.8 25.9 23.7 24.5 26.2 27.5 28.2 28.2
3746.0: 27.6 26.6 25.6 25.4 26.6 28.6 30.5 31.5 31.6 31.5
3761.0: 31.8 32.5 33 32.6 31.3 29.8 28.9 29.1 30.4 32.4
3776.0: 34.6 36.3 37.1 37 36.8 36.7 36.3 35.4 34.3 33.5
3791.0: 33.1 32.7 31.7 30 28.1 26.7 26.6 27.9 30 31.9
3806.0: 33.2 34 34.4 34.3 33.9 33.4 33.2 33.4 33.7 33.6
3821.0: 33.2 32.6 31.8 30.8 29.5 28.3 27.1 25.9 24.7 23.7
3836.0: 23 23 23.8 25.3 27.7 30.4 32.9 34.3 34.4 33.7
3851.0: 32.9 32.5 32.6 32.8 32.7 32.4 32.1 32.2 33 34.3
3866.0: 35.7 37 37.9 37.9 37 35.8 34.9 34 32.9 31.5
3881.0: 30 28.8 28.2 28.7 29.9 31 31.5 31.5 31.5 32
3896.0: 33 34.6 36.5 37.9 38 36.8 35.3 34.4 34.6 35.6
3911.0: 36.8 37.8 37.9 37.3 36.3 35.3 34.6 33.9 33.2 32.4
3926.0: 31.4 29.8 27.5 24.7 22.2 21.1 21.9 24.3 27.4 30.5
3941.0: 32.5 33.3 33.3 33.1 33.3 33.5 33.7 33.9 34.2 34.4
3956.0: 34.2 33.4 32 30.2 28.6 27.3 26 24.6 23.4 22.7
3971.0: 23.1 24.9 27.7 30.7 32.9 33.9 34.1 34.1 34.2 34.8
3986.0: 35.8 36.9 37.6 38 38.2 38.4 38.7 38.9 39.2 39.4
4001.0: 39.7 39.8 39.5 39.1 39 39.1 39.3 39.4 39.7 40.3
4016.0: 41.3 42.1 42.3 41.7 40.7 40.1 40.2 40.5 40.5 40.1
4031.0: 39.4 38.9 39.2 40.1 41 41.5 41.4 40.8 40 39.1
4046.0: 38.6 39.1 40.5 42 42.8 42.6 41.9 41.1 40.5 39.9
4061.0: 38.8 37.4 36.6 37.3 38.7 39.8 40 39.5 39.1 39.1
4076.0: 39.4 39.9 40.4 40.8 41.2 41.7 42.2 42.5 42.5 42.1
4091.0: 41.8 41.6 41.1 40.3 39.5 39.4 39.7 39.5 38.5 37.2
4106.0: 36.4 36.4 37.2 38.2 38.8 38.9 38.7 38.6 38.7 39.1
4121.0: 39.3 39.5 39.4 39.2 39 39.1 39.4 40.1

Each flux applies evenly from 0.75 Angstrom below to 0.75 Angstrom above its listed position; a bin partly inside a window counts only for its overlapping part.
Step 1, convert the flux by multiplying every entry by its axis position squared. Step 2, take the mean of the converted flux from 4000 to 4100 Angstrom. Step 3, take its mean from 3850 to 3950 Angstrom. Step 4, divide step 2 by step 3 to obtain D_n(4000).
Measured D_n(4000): 1.3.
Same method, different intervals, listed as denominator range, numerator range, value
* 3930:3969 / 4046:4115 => 1.44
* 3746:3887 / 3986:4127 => 1.42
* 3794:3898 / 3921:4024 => 1.14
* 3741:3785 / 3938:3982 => 1.09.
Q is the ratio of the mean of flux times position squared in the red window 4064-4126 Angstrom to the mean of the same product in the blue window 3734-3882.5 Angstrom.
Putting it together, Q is 1.46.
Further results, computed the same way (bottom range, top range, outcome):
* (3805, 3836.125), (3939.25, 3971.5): 1.06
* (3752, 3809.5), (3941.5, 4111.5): 1.33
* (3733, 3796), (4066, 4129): 1.51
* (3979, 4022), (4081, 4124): 1.08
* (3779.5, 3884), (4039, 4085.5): 1.41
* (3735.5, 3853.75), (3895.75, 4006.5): 1.17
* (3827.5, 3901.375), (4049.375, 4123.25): 1.41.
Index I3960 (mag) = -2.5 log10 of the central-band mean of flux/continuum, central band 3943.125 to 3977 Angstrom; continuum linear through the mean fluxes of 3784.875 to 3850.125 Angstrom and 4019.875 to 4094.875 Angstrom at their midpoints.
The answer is 0.21 mag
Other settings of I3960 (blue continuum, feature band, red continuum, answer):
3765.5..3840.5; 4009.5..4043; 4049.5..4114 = -0.06 mag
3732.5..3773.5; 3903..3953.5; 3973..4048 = 0.11 mag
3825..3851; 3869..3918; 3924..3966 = -0.17 mag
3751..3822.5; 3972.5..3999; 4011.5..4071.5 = 0.09 mag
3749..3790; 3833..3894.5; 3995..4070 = 0.11 mag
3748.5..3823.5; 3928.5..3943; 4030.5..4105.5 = 0.35 mag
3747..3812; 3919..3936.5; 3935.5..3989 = 0.10 mag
